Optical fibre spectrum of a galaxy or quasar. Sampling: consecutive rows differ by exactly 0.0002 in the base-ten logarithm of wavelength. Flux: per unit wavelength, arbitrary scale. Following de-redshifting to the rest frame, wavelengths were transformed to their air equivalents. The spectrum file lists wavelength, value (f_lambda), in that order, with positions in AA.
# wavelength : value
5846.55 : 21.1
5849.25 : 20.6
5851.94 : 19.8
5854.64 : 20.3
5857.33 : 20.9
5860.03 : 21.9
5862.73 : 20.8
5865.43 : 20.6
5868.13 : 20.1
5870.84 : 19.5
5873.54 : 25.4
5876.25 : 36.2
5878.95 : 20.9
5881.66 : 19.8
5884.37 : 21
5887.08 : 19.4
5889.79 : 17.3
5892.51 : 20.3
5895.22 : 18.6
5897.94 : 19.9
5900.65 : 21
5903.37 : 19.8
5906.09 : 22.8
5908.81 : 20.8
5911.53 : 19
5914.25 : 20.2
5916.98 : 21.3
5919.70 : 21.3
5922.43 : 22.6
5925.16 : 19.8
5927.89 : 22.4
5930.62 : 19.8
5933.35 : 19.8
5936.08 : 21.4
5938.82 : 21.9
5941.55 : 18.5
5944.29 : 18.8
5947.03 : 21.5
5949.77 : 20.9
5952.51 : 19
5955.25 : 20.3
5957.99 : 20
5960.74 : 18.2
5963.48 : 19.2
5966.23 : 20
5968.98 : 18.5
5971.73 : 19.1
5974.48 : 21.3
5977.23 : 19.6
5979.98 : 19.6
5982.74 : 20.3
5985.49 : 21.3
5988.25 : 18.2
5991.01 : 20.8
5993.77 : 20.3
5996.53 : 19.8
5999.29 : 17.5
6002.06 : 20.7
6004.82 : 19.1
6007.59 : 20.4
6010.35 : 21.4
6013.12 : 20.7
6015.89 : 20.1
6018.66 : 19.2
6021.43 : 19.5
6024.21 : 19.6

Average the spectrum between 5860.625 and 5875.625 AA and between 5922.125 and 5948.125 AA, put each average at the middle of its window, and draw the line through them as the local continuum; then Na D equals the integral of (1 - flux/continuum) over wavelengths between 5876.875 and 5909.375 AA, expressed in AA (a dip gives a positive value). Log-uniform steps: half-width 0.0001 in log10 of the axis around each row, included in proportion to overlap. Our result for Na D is 1.52 AA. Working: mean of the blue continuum 22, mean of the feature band 20.5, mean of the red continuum 20.6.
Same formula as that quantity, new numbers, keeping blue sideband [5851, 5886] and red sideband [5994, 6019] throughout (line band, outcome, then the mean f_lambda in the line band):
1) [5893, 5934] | 1.5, 20.6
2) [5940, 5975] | 1.8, 19.6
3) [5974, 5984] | 0.1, 20.1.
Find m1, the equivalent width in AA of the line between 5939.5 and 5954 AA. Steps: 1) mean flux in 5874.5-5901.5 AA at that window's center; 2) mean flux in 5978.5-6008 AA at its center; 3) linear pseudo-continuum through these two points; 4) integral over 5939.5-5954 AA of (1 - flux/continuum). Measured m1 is 0.5 AA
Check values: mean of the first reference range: 21.5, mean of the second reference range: 19.8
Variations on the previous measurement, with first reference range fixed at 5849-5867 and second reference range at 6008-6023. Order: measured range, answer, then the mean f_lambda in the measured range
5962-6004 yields 1.2 AA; 19.7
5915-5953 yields -0.4 AA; 20.7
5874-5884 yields -2.2 AA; 25.2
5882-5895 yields 0.7 AA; 19.4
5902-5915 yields 0.0 AA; 20.5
